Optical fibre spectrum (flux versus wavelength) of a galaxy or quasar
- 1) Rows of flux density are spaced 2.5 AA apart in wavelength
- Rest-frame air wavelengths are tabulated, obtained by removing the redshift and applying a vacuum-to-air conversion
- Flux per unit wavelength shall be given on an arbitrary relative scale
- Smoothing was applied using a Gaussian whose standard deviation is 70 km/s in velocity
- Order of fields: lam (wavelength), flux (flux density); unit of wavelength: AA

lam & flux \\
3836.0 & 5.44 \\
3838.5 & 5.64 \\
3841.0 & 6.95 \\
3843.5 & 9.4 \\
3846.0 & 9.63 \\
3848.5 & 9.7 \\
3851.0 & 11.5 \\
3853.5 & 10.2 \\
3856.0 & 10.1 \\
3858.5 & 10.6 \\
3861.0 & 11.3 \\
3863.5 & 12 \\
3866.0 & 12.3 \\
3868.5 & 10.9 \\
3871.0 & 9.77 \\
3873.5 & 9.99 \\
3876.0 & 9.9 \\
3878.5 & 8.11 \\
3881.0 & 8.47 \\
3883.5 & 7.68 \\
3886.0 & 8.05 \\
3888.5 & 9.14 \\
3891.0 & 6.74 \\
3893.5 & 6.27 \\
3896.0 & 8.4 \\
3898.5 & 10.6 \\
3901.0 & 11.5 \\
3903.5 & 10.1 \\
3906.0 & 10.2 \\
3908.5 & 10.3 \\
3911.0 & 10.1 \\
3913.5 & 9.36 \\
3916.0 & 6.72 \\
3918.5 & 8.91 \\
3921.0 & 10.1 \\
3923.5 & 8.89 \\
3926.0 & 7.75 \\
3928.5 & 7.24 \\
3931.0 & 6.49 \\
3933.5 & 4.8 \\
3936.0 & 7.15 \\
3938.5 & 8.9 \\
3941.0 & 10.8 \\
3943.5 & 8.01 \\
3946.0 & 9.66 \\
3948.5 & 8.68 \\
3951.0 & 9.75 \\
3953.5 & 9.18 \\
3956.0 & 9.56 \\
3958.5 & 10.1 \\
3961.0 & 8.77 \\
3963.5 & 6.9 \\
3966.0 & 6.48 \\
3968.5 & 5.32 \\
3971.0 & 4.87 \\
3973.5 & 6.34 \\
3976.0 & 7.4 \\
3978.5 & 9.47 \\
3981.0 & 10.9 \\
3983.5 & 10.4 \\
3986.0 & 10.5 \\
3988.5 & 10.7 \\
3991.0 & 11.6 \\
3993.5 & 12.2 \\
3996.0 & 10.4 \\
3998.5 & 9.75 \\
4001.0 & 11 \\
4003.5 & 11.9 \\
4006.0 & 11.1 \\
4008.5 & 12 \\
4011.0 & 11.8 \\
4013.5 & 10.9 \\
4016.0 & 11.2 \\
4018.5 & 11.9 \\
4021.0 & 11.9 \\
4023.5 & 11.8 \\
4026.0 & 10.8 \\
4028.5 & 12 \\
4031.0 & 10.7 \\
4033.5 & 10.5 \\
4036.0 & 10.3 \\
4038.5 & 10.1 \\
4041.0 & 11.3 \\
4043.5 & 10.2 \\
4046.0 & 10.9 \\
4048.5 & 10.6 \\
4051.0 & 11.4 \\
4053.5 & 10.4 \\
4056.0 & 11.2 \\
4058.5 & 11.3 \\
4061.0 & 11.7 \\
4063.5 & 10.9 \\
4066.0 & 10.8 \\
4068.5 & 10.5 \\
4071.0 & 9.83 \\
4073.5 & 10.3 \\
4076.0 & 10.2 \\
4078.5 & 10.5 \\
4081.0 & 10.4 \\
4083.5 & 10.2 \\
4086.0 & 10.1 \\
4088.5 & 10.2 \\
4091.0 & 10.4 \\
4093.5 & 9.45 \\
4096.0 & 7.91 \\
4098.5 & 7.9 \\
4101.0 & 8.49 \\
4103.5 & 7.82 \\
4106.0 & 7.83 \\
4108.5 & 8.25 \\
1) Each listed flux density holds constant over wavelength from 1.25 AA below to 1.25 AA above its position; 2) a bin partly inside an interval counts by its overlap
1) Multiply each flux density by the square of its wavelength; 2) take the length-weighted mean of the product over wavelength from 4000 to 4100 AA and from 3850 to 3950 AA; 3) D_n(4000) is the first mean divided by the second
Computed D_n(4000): 1.26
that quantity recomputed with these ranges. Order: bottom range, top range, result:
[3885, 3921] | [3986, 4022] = 1.31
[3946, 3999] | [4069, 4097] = 1.17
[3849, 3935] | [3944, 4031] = 1.13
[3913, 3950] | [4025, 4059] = 1.39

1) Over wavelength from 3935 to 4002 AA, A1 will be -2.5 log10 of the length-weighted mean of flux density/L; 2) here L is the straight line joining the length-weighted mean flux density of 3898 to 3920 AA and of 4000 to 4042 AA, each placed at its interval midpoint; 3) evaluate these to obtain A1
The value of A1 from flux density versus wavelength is 0.16 mag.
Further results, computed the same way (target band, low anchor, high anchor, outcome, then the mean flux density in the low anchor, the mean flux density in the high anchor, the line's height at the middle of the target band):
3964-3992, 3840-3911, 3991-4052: 0.25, 9.65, 11.1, 10.7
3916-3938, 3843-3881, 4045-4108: 0.31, 10.3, 10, 10.2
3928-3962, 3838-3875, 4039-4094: 0.20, 10.1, 10.6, 10.3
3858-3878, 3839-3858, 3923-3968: -0.16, 9.52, 8.22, 9.26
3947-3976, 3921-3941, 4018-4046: 0.11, 7.71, 11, 8.71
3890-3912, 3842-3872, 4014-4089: 0.14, 10.6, 10.8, 10.6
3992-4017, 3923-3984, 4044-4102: -0.24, 8.12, 10.2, 9.03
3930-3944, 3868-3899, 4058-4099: 0.18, 8.68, 10.2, 9.09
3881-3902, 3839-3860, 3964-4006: 0.12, 9.63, 9.34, 9.54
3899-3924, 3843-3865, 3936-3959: 0.01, 10.6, 9.26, 9.76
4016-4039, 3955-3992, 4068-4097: -0.20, 8.59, 10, 9.29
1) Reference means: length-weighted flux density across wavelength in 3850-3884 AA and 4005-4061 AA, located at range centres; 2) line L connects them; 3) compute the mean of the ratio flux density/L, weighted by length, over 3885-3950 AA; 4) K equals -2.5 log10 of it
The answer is 0.21 mag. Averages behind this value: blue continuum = 10.2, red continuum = 11.1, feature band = 8.66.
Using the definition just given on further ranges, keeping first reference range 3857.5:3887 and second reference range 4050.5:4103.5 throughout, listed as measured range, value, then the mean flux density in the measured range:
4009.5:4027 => -0.14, 11.5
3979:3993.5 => -0.09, 10.9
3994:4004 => -0.08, 10.8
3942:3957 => 0.10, 9.16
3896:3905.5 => -0.05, 10.4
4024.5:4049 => -0.07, 10.8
